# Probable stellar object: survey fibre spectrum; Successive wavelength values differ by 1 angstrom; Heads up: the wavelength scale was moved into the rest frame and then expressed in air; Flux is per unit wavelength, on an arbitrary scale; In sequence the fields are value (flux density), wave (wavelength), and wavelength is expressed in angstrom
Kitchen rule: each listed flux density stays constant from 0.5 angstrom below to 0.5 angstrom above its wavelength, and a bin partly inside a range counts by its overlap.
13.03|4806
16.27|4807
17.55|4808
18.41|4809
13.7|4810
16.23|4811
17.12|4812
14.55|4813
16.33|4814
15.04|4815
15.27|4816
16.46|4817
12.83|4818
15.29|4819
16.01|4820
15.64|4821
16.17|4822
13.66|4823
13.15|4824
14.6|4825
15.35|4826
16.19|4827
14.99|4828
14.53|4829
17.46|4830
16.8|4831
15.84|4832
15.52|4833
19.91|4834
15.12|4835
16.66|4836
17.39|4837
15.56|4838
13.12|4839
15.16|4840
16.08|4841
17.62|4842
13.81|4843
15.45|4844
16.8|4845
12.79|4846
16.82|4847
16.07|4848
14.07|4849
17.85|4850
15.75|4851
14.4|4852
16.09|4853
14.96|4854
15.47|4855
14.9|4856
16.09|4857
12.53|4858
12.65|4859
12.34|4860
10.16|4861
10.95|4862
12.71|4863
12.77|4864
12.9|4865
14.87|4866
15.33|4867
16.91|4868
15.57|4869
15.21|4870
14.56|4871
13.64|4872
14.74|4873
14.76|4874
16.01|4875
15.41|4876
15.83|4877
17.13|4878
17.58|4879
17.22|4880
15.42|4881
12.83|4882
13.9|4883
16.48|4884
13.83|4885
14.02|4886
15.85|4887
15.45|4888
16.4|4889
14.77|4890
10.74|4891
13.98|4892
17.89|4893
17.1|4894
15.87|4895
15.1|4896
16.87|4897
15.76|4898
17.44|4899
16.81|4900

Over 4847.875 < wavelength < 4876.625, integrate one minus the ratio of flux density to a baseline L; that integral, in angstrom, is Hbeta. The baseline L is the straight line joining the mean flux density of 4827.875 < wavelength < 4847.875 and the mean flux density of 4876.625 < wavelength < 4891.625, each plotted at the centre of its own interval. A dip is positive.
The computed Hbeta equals 1.9 angstrom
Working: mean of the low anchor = 15.9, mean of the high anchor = 15.1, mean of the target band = 14.5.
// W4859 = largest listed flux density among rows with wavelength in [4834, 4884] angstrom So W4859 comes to 19.91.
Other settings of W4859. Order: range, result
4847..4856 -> 17.85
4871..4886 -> 17.58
